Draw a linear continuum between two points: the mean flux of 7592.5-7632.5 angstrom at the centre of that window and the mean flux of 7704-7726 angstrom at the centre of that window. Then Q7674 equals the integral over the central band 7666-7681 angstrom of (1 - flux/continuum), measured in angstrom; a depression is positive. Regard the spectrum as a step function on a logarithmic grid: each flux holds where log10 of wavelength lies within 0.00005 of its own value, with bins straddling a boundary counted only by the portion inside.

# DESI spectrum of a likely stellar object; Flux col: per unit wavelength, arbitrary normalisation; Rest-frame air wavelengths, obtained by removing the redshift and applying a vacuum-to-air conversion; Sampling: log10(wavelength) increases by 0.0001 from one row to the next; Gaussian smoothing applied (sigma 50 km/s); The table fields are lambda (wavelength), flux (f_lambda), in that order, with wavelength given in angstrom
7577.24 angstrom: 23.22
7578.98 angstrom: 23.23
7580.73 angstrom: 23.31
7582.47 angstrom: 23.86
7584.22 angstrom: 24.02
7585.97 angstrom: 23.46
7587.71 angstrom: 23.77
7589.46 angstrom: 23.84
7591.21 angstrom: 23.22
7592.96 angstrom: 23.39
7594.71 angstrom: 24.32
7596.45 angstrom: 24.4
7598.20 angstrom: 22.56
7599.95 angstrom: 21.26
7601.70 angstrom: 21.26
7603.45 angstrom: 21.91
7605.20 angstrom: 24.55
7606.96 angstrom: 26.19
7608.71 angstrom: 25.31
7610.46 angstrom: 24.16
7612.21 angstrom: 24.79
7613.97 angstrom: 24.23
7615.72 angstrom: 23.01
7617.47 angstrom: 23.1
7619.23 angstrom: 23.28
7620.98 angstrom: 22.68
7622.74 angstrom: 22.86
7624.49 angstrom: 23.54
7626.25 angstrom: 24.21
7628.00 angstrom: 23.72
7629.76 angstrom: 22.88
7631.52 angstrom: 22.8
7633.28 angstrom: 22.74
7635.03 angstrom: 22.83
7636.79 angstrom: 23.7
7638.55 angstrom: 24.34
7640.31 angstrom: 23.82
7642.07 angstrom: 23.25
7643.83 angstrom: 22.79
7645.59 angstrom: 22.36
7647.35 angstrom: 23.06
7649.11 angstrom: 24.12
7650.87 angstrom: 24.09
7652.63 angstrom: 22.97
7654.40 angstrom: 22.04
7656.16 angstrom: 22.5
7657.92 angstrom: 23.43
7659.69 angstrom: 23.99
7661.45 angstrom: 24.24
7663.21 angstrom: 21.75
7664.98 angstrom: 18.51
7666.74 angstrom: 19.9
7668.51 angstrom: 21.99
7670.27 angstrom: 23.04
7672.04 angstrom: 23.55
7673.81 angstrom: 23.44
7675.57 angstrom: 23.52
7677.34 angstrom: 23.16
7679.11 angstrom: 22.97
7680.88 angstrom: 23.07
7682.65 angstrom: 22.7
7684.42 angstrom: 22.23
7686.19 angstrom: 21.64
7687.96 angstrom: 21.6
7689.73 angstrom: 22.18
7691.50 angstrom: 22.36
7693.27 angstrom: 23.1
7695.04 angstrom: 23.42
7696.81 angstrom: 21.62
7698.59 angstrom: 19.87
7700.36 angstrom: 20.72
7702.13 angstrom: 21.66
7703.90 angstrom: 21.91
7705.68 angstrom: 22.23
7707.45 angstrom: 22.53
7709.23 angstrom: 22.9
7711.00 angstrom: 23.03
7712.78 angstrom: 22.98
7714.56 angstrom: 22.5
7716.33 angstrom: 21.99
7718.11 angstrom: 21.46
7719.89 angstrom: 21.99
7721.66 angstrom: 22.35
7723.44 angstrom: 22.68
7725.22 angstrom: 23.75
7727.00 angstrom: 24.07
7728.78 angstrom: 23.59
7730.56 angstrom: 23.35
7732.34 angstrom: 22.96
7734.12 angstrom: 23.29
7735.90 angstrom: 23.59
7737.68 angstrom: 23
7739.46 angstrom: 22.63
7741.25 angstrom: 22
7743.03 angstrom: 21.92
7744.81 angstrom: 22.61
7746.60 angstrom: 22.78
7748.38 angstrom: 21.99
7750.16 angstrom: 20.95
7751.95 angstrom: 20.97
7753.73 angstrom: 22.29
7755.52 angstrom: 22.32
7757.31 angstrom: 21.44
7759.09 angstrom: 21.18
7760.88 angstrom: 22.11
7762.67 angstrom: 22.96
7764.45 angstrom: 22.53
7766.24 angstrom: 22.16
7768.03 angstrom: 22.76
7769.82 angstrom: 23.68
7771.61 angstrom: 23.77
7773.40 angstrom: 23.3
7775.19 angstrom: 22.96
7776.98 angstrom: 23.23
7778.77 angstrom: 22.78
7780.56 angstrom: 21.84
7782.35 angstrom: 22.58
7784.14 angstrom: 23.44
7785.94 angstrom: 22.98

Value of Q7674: 0.10 angstrom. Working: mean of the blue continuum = 23.5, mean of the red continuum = 22.5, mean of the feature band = 22.7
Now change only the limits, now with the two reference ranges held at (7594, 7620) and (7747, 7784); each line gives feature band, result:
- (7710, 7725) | 0.2 angstrom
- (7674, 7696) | 0.3 angstrom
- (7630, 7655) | 0.1 angstrom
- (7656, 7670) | 0.7 angstrom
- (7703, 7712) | 0.1 angstrom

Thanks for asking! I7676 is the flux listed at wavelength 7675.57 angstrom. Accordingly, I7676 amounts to 23.52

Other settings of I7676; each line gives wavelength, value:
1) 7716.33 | 21.99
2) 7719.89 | 21.99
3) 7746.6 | 22.78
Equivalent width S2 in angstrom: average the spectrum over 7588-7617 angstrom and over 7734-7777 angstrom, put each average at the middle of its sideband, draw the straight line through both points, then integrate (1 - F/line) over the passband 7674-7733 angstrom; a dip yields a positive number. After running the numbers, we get 1.0 angstrom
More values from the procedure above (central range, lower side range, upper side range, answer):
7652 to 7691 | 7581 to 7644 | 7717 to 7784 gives 1.10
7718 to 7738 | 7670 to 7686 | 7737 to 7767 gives -0.60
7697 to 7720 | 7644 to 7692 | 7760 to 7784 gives 0.74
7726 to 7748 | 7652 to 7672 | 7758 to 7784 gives -0.38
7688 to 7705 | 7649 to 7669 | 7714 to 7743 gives 0.57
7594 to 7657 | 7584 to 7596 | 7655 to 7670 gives -1.24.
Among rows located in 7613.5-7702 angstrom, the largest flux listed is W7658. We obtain 24.34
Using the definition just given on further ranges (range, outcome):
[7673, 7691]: 23.52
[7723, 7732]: 24.07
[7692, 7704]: 23.42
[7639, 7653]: 24.12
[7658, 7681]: 24.24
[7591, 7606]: 24.55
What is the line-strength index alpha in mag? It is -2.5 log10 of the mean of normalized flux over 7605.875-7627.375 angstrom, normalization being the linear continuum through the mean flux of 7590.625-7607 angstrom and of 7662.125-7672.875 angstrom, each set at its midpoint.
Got -0.06 mag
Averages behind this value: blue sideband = 23.2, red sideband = 21.5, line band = 23.9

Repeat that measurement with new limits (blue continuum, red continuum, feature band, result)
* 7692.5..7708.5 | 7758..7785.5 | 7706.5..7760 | -0.011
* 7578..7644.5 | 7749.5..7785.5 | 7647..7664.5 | 0.004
